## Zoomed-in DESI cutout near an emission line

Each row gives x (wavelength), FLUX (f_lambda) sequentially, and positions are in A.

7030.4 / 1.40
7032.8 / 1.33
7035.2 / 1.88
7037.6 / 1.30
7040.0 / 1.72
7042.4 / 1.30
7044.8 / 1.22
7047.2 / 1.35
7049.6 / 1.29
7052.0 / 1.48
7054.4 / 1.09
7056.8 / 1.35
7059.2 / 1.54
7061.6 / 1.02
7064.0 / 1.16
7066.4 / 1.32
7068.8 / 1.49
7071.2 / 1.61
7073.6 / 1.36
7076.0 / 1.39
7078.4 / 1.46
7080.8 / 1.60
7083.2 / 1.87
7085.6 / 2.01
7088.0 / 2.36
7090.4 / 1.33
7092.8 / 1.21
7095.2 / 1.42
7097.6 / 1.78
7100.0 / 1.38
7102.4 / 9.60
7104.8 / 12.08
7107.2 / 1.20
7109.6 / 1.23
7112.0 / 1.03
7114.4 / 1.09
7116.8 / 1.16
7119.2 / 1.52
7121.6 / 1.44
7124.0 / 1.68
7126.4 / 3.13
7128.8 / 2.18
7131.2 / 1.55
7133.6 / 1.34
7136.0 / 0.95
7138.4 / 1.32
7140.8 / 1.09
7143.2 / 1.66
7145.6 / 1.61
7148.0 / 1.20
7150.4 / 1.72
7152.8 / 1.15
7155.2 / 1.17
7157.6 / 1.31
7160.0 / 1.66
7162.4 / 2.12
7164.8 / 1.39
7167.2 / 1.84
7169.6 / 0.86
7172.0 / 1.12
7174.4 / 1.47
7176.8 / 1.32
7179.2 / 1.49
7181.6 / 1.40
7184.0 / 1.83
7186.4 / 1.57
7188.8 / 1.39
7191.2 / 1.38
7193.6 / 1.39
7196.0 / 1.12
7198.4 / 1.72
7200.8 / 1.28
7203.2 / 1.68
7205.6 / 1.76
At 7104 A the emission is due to Halpha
